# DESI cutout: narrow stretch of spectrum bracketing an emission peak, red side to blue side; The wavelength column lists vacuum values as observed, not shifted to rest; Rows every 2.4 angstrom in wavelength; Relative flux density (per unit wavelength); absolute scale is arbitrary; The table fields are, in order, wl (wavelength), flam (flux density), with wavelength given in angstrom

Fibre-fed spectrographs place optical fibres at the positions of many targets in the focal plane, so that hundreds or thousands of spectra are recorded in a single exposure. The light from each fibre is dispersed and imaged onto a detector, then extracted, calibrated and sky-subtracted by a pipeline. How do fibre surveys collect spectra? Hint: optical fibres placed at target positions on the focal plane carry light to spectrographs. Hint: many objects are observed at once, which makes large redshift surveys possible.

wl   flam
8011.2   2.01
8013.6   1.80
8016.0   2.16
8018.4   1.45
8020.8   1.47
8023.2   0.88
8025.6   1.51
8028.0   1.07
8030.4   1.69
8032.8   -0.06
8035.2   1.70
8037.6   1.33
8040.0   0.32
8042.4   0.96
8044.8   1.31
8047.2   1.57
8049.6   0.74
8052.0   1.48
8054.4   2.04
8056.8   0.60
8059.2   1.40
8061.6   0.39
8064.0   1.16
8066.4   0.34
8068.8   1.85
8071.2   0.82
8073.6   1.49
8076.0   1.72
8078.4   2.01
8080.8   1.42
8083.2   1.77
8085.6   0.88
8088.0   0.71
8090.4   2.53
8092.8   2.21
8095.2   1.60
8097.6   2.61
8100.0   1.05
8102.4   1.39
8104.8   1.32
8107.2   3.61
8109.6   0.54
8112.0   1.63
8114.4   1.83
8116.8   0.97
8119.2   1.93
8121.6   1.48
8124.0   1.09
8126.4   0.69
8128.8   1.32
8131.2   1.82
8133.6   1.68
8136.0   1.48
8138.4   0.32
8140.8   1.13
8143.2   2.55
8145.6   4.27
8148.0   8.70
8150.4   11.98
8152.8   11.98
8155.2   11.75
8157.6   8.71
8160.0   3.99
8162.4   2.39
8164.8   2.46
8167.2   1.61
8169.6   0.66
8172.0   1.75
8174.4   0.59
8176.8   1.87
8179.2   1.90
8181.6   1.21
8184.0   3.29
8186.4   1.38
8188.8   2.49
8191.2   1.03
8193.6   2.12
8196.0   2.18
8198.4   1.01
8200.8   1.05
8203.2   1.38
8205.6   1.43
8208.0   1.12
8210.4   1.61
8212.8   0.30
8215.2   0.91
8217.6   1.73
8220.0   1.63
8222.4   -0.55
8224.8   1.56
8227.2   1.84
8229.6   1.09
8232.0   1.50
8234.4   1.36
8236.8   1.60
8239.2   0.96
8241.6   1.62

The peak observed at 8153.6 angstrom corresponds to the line [O II] 3727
